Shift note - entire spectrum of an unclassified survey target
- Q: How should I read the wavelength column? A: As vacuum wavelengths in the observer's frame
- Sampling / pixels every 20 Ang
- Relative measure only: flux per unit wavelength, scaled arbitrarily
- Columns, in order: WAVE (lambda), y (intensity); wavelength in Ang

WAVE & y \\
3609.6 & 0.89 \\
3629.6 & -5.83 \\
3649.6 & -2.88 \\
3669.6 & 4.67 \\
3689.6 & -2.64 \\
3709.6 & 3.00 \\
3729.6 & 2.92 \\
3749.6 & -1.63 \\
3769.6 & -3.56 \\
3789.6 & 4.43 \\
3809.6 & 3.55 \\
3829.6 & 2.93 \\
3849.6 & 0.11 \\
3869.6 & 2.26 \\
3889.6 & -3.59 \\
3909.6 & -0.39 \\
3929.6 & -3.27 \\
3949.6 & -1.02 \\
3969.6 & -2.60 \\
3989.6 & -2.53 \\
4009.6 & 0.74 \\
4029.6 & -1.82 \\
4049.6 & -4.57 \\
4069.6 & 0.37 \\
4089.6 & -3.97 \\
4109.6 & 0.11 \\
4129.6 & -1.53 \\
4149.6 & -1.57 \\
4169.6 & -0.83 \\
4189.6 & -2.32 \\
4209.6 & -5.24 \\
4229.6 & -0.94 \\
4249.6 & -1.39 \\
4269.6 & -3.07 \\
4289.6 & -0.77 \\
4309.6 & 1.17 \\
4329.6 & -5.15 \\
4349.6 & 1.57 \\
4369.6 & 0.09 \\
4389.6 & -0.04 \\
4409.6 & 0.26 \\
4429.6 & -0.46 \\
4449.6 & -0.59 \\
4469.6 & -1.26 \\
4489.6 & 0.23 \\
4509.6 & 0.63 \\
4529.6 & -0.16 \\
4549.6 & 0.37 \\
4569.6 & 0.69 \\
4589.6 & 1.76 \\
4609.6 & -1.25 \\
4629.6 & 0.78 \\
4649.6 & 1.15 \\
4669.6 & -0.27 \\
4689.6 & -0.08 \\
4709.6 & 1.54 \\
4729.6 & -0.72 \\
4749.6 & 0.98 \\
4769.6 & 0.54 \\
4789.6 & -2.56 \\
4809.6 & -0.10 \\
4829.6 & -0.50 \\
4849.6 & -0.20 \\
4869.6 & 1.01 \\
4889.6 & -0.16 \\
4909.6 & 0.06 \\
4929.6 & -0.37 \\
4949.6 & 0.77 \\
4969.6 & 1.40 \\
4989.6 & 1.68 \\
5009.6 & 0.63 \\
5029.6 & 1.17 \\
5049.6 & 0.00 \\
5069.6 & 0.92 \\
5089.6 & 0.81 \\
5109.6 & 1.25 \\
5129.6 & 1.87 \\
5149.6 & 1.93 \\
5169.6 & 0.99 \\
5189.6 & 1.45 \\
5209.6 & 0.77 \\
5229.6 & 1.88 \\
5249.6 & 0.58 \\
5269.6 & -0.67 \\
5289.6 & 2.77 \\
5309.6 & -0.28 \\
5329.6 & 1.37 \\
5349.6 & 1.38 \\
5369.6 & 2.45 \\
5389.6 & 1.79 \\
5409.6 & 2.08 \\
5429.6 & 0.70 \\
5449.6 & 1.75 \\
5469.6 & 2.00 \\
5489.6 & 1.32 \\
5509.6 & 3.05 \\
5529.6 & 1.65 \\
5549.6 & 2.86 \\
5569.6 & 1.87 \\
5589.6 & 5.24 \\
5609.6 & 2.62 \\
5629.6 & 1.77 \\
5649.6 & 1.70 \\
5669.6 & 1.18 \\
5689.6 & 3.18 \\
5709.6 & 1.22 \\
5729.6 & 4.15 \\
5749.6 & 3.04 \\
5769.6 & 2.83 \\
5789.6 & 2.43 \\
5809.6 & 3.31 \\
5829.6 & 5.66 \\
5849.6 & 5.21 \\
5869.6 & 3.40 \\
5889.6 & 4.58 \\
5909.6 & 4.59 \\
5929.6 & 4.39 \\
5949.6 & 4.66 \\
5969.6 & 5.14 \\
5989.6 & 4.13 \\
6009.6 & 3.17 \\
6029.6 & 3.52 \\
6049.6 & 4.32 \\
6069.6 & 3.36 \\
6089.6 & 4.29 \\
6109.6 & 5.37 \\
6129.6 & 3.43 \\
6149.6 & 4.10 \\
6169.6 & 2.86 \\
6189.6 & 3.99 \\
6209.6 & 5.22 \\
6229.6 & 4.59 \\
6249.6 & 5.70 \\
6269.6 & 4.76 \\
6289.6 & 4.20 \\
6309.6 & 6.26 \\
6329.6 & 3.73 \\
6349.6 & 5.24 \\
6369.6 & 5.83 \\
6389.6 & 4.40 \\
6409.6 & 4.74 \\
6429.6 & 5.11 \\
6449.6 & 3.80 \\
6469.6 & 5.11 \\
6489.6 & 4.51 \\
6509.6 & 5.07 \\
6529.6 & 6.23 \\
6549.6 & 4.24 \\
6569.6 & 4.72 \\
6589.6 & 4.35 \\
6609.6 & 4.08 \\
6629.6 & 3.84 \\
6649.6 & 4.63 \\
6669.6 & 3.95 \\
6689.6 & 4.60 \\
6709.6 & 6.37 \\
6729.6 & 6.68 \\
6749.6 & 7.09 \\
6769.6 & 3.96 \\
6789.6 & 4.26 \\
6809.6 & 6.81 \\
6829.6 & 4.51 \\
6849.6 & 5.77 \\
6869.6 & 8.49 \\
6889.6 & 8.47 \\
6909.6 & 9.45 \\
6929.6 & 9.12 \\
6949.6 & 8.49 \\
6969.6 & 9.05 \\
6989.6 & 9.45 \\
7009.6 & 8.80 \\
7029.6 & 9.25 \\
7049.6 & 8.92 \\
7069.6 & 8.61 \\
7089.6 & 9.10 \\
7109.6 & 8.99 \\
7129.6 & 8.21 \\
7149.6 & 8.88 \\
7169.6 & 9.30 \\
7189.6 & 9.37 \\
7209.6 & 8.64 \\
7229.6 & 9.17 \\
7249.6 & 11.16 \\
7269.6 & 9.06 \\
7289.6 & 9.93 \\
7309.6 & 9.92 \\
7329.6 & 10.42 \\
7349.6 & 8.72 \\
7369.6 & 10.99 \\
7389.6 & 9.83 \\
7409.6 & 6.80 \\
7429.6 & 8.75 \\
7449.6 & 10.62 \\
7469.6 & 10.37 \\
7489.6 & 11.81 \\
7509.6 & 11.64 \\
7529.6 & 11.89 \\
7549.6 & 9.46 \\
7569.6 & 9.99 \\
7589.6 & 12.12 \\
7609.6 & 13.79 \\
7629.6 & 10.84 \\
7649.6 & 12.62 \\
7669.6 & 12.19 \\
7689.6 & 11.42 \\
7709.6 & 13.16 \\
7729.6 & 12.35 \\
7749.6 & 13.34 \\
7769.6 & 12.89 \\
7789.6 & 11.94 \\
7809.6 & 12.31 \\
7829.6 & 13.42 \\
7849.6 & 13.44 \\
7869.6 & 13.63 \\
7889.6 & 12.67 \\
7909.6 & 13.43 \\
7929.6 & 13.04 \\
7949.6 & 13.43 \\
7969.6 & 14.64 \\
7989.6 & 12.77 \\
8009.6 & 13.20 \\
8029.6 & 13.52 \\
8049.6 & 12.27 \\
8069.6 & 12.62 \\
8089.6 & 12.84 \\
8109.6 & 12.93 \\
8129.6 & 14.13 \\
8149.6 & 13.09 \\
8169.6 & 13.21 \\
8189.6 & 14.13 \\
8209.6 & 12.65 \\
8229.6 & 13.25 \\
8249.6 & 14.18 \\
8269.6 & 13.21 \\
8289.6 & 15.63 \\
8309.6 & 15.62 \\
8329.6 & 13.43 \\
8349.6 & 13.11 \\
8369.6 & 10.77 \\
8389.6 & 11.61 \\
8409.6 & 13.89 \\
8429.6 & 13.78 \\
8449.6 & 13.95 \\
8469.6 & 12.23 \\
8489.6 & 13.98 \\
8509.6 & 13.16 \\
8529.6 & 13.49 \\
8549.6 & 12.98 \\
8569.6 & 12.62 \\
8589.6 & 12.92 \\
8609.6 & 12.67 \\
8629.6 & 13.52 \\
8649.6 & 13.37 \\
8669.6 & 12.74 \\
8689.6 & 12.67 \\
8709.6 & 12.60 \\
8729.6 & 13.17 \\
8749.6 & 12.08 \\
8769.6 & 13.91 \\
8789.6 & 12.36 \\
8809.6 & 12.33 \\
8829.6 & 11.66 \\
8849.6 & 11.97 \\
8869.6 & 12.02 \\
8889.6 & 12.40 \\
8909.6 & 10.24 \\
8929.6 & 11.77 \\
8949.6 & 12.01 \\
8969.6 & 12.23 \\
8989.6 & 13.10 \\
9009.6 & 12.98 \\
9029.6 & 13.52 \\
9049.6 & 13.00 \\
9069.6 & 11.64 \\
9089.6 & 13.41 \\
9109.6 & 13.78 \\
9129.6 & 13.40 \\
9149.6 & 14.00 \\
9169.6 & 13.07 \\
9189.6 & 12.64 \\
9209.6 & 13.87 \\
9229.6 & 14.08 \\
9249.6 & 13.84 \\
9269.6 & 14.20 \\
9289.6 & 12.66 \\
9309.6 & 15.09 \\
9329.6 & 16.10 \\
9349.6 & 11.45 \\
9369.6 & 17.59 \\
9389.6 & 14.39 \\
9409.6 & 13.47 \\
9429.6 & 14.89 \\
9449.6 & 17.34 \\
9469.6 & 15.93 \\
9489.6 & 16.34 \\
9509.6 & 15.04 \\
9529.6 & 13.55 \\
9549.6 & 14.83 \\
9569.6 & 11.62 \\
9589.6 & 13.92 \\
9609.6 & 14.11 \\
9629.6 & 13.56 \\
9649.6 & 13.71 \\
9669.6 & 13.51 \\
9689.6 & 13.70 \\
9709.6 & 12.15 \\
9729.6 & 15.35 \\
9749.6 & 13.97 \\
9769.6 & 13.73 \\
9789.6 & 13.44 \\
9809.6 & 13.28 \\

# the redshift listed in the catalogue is 0.72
